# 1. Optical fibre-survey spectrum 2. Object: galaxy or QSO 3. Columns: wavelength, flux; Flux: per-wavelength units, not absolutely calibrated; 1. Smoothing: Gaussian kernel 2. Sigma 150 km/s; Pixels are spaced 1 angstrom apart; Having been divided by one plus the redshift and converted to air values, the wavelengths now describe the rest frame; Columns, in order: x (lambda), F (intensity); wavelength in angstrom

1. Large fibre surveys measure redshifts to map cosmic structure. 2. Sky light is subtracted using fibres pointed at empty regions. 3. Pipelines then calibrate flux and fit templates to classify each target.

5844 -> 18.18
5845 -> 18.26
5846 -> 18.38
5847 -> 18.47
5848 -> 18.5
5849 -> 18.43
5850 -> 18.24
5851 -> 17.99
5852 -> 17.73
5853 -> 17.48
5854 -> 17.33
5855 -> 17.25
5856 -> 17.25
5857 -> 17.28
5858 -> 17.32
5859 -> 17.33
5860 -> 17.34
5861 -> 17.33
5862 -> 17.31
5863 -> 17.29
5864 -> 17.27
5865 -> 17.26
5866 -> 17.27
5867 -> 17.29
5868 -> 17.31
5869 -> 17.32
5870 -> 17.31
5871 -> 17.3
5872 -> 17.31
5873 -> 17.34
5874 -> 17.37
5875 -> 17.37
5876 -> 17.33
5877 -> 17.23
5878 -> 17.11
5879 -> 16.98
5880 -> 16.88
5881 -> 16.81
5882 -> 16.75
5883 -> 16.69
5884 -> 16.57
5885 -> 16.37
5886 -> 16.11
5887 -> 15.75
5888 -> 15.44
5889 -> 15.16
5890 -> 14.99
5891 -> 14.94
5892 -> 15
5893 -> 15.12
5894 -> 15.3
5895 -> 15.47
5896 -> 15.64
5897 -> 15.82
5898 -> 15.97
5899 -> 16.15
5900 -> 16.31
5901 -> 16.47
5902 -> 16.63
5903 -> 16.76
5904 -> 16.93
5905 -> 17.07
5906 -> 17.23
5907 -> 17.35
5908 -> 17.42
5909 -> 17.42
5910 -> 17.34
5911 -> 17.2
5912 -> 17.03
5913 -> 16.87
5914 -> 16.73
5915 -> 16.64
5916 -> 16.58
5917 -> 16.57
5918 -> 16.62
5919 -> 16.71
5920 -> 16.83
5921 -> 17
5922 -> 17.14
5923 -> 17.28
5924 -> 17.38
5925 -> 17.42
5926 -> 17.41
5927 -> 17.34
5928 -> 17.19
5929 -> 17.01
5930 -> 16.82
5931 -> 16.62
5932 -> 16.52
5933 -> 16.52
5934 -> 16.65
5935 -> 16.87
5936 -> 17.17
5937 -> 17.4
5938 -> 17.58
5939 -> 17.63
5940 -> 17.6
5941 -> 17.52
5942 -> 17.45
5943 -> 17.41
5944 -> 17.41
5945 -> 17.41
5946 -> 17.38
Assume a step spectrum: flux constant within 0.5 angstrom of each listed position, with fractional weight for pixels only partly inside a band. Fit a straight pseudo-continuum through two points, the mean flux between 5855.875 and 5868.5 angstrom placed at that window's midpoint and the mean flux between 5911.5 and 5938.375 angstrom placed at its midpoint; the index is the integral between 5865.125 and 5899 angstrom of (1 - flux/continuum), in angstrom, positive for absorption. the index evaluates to 1.5 angstrom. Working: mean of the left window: 17.3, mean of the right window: 17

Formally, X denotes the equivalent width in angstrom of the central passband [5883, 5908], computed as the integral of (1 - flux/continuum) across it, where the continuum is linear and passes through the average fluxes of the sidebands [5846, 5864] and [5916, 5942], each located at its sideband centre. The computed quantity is 1.8 angstrom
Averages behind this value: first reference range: 17.6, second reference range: 17.1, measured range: 16.1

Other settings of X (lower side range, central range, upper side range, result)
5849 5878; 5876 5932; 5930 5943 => 2.2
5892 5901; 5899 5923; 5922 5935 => -0.9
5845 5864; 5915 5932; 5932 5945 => 0.3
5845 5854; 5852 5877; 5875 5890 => 0.1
